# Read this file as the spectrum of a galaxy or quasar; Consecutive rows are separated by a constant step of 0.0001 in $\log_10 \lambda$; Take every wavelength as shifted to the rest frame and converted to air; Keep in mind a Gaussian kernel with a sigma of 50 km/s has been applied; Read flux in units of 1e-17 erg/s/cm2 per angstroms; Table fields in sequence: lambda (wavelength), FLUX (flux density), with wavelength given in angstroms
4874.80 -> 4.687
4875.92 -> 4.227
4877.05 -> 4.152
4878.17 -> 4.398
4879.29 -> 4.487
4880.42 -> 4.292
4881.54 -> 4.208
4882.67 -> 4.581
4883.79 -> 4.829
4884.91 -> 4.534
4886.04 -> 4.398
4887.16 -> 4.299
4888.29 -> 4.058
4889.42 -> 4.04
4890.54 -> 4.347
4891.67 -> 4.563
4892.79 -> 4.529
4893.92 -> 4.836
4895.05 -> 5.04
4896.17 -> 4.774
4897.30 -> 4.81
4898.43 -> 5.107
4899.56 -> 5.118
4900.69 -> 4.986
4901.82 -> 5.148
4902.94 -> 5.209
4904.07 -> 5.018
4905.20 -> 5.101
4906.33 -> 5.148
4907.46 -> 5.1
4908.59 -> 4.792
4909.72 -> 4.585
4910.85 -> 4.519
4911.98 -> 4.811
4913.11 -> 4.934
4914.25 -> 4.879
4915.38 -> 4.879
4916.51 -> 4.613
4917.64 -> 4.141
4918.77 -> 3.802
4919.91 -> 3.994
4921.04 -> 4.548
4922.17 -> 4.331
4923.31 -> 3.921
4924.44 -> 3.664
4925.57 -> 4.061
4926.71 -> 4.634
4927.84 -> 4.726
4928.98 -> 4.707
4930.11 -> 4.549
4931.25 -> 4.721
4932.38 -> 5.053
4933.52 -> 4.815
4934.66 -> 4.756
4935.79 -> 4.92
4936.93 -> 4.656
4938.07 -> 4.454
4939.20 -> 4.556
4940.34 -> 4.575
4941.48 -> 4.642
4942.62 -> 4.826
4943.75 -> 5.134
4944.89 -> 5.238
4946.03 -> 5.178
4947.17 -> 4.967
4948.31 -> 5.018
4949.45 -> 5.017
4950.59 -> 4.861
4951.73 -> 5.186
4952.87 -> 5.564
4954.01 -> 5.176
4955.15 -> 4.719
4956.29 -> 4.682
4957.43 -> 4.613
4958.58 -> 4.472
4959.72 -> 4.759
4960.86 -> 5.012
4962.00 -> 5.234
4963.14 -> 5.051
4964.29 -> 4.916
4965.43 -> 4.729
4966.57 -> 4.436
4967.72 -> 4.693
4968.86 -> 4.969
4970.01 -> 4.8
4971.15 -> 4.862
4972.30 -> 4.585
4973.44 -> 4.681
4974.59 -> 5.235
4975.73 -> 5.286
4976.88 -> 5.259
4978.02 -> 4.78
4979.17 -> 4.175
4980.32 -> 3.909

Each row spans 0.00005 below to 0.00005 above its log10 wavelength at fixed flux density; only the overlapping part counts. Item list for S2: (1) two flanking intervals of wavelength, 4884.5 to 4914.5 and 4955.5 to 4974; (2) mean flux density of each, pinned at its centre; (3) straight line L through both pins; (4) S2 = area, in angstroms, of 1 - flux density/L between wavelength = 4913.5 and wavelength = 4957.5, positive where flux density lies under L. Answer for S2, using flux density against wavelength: 0.78 angstroms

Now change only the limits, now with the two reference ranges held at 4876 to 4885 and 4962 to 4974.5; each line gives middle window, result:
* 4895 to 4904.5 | -1.1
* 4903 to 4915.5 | -1.0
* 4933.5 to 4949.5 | -0.5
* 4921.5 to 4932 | 0.6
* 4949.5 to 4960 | -0.3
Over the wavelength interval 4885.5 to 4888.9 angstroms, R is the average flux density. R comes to 4.24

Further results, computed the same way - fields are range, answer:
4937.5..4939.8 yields 4.51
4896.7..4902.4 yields 5.03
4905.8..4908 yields 5.12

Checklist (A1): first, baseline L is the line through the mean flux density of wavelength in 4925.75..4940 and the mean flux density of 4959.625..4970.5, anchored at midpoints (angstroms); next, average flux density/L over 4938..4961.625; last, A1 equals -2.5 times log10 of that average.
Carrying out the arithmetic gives -0.03 mag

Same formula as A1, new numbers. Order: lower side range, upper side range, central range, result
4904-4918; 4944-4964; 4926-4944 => 0.04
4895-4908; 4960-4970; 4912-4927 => 0.15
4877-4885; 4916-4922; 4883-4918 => -0.10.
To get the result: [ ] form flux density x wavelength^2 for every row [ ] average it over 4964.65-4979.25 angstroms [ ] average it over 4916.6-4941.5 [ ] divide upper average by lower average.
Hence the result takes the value 1.10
